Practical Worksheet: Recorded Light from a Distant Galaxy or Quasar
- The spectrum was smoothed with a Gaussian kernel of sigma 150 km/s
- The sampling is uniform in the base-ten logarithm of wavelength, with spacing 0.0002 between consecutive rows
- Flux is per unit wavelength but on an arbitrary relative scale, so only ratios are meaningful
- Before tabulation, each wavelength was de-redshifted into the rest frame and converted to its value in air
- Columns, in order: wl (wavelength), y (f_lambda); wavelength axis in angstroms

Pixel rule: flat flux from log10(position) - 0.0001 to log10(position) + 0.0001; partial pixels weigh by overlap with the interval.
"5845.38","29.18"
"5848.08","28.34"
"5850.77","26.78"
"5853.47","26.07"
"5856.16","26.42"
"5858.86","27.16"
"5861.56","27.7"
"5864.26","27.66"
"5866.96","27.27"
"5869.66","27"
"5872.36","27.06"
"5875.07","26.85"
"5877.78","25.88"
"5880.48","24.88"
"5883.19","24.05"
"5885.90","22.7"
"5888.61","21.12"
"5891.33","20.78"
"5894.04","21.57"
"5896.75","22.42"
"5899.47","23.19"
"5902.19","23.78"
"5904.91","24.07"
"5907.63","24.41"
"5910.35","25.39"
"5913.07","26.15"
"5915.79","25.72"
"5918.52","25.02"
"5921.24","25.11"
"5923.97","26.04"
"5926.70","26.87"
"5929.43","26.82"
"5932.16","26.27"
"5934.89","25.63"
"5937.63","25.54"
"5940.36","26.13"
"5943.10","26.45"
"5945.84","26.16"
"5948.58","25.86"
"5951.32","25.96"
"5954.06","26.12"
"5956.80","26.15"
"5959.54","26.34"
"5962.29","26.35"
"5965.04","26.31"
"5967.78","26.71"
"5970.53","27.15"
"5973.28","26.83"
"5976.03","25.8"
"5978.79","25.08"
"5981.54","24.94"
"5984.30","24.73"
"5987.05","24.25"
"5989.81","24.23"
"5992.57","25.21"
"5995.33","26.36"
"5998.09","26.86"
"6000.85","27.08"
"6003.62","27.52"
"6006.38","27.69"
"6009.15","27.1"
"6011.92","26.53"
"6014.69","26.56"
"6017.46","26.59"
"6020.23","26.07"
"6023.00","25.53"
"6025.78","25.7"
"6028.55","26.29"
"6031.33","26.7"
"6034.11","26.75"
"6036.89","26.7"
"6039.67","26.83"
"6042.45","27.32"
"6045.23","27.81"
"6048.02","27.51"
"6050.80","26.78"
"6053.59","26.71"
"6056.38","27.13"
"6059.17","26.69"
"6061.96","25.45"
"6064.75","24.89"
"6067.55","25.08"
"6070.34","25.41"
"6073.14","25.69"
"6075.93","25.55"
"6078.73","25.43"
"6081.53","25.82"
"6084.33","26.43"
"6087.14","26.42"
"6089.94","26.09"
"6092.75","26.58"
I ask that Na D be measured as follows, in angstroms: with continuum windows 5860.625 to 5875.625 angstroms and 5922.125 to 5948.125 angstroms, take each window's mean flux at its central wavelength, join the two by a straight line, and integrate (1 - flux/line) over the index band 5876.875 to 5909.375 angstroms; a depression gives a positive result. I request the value 4.4 angstroms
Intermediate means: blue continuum 27.3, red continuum 26.2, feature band 23.2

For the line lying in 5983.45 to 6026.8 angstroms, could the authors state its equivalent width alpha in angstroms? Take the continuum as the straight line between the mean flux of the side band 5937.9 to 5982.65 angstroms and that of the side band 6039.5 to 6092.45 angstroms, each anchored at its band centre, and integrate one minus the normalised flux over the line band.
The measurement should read 0.1 angstroms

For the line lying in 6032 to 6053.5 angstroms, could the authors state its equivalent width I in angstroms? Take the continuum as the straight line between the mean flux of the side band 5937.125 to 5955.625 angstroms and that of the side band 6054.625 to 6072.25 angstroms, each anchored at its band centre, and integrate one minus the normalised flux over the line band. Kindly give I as -1.02 angstroms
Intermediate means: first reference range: 26.1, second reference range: 25.8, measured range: 27.1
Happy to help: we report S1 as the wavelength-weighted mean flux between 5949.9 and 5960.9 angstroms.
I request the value 26.2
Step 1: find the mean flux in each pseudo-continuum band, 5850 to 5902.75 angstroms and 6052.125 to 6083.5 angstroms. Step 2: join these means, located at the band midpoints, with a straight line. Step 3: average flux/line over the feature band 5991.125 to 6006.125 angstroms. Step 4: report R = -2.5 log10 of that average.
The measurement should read -0.05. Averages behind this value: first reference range 25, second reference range 25.8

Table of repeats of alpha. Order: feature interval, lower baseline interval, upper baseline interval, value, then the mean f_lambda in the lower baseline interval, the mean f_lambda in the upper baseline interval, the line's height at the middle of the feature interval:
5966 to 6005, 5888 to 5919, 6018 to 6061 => -0.7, 23.7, 26.7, 25.5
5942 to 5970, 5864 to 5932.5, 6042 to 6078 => -1.0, 24.9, 26.3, 25.4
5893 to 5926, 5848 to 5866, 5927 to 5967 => 2.6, 27.1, 26.2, 26.6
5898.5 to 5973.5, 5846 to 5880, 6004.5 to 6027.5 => 2.7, 27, 26.5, 26.8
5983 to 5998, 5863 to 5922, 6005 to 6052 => 0.6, 24.6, 26.7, 26.1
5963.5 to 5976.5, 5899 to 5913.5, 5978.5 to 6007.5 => -0.6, 24.5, 25.8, 25.5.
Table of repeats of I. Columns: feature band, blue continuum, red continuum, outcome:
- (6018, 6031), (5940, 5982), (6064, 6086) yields -0.1 angstroms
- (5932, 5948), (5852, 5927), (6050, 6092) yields -0.4 angstroms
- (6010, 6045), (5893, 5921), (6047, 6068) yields -0.8 angstroms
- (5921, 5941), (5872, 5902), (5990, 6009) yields -1.1 angstroms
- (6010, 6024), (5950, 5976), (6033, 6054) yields 0.3 angstroms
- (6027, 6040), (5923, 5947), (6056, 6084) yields -0.4 angstroms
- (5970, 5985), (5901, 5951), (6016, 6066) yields 0.2 angstroms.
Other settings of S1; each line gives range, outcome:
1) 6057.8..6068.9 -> 25.5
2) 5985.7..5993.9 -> 24.6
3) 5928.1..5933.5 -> 26.6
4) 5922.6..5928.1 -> 26.4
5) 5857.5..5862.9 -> 27.4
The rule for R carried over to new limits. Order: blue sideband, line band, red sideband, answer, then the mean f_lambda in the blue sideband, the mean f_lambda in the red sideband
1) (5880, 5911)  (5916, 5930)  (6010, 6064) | -0.093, 23.1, 26.6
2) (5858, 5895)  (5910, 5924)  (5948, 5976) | 0.007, 25.1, 26.4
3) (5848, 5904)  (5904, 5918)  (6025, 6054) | 0.012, 25.1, 26.9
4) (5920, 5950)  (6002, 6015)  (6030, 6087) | -0.036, 26.1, 26.3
